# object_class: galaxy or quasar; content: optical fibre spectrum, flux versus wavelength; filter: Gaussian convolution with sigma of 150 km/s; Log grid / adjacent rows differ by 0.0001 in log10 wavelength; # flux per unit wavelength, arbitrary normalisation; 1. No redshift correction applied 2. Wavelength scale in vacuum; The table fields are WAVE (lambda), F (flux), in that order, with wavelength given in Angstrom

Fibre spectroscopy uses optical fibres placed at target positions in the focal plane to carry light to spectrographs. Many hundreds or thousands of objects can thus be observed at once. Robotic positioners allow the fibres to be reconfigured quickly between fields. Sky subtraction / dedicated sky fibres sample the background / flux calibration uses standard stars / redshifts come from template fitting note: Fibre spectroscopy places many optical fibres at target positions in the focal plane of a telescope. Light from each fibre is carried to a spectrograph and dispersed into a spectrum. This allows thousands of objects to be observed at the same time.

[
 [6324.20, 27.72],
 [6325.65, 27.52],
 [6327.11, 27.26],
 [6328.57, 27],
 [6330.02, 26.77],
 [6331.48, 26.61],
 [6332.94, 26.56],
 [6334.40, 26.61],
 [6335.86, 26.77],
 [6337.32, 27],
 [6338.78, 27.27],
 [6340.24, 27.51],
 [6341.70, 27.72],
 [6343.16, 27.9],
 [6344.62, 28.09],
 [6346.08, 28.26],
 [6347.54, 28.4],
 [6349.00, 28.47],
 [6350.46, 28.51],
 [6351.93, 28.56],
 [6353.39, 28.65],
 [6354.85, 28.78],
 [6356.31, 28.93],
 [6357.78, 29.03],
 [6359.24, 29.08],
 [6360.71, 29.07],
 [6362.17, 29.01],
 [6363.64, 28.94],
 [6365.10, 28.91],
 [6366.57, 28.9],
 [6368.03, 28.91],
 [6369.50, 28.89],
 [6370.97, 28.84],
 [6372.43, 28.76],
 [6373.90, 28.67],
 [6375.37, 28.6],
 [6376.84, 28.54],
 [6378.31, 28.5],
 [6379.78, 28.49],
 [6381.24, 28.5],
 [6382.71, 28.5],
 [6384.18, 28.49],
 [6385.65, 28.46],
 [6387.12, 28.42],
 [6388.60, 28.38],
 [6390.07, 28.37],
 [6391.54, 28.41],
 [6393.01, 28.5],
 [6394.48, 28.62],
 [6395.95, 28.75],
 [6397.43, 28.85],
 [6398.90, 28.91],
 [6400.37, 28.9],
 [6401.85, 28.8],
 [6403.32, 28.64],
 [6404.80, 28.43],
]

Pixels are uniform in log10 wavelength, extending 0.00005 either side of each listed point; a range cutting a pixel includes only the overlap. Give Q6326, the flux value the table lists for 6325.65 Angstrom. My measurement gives 27.52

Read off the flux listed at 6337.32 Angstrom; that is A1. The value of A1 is 27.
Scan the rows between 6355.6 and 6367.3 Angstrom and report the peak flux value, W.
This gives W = 29.08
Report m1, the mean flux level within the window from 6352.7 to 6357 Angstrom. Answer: 28.8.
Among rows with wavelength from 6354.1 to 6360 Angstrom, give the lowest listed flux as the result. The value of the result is 28.78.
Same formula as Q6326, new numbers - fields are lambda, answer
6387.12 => 28.42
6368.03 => 28.91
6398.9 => 28.91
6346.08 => 28.26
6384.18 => 28.49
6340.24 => 27.51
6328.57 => 27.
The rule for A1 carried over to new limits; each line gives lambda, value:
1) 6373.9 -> 28.67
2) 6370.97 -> 28.84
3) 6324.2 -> 27.72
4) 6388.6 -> 28.38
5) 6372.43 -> 28.76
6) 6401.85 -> 28.8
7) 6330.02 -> 26.77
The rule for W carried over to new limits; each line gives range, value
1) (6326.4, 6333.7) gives 27.26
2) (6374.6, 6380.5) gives 28.6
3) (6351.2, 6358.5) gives 29.03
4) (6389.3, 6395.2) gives 28.62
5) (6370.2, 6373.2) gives 28.84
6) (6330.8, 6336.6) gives 26.77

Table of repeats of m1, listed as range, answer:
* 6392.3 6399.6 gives 28.7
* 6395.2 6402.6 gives 28.8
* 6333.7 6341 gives 27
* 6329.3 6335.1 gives 26.6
